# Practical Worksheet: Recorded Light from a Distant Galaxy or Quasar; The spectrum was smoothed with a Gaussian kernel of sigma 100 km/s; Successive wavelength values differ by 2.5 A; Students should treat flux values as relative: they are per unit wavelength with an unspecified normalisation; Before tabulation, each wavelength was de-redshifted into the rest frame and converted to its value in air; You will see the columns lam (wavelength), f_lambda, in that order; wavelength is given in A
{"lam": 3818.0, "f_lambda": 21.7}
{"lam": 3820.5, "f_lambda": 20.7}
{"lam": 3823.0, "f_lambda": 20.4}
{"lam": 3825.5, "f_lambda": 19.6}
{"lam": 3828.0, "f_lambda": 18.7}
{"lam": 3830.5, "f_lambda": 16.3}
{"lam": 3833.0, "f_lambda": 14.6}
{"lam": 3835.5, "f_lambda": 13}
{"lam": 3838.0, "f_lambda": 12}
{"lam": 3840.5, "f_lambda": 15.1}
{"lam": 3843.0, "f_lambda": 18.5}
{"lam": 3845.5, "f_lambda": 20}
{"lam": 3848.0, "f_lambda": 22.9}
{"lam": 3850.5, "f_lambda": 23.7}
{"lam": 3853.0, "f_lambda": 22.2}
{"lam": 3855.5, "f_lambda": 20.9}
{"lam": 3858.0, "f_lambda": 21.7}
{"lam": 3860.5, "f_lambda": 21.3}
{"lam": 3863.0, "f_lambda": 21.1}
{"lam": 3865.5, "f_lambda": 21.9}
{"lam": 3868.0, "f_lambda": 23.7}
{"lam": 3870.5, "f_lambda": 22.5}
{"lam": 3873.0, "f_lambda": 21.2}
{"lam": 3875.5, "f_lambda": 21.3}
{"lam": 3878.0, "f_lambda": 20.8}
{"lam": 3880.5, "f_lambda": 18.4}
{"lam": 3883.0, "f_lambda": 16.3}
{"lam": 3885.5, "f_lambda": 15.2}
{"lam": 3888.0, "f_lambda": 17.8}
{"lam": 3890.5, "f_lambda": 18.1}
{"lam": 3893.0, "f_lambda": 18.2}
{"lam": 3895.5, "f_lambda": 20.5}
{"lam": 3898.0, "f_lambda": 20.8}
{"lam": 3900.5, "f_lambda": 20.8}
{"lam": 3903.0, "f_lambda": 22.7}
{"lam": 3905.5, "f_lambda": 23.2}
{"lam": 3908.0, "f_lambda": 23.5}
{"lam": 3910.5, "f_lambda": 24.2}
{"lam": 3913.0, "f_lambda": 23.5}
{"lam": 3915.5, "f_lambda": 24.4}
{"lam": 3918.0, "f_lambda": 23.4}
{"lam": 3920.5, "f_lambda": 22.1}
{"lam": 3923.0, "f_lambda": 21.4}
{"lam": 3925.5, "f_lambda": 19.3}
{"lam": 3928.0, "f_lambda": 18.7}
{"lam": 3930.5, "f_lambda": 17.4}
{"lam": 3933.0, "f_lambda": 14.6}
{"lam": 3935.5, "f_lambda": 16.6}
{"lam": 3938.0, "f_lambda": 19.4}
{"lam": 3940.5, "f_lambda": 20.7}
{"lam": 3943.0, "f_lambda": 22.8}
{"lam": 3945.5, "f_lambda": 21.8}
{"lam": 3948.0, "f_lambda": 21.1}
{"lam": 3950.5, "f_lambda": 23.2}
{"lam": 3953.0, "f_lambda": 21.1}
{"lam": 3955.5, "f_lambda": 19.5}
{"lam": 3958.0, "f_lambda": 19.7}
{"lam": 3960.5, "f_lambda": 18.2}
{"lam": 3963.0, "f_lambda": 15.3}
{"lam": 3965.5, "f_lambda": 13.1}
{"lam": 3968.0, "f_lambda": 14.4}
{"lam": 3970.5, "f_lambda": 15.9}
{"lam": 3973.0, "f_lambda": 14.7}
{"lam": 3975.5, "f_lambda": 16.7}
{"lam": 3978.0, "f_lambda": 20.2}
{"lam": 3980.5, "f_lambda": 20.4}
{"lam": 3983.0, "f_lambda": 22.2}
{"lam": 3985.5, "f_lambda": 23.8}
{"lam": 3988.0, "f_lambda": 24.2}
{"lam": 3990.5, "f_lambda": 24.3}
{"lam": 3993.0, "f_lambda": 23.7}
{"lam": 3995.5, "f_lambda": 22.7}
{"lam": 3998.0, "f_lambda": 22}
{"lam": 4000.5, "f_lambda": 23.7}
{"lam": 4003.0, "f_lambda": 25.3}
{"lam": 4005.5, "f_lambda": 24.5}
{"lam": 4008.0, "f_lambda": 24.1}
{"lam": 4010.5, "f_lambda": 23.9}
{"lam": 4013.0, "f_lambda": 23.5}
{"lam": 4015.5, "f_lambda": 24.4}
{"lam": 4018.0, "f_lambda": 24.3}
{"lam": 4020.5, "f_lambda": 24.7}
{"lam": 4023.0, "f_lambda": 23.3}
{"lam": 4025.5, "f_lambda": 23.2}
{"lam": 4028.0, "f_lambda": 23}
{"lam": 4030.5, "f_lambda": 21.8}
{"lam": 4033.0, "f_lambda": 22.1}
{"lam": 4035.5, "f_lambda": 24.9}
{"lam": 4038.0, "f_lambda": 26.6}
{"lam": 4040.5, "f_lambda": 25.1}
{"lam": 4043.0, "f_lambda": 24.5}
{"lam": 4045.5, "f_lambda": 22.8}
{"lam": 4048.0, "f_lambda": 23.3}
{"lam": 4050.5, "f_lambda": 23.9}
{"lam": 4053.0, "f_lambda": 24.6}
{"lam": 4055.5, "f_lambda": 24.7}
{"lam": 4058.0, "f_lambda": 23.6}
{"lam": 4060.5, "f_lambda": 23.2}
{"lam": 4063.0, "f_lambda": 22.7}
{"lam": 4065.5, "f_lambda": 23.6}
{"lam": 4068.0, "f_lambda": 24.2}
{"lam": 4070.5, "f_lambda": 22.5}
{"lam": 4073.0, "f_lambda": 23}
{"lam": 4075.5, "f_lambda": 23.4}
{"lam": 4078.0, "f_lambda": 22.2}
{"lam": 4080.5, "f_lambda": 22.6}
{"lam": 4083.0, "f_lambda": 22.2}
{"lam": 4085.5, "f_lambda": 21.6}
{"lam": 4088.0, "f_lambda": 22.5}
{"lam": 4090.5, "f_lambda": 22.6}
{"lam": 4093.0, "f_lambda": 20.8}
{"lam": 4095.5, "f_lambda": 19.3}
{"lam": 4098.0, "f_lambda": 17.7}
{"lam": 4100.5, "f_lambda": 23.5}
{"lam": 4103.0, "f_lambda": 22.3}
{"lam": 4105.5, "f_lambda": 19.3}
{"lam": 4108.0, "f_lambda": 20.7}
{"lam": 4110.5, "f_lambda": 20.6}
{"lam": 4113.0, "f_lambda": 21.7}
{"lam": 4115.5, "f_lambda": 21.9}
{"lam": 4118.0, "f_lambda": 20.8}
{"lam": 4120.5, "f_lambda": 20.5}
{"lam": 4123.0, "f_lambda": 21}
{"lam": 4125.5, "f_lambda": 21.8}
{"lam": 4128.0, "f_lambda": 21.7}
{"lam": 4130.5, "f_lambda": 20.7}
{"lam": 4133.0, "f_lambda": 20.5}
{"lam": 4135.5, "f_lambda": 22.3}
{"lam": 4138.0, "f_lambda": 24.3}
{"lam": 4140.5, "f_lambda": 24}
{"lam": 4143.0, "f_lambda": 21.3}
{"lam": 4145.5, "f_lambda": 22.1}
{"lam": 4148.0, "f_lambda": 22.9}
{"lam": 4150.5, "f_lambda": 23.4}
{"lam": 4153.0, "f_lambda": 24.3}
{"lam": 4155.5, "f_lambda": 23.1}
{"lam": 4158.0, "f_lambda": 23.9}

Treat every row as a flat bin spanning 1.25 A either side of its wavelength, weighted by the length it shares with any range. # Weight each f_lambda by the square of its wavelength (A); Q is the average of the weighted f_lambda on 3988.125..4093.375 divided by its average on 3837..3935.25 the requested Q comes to 1.2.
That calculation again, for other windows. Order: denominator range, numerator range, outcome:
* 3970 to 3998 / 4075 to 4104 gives 1.09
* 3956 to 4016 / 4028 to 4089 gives 1.16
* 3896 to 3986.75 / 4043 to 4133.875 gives 1.19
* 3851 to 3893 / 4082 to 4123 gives 1.17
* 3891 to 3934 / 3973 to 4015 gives 1.12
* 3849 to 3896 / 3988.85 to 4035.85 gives 1.25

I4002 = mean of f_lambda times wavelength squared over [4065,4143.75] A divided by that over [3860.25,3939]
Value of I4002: 1.18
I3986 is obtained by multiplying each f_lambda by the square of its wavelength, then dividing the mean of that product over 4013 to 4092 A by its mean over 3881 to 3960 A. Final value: 1.2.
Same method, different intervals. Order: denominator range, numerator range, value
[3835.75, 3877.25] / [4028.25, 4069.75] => 1.28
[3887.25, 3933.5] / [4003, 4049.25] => 1.21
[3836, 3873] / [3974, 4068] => 1.25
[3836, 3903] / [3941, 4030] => 1.14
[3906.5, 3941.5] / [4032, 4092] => 1.21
